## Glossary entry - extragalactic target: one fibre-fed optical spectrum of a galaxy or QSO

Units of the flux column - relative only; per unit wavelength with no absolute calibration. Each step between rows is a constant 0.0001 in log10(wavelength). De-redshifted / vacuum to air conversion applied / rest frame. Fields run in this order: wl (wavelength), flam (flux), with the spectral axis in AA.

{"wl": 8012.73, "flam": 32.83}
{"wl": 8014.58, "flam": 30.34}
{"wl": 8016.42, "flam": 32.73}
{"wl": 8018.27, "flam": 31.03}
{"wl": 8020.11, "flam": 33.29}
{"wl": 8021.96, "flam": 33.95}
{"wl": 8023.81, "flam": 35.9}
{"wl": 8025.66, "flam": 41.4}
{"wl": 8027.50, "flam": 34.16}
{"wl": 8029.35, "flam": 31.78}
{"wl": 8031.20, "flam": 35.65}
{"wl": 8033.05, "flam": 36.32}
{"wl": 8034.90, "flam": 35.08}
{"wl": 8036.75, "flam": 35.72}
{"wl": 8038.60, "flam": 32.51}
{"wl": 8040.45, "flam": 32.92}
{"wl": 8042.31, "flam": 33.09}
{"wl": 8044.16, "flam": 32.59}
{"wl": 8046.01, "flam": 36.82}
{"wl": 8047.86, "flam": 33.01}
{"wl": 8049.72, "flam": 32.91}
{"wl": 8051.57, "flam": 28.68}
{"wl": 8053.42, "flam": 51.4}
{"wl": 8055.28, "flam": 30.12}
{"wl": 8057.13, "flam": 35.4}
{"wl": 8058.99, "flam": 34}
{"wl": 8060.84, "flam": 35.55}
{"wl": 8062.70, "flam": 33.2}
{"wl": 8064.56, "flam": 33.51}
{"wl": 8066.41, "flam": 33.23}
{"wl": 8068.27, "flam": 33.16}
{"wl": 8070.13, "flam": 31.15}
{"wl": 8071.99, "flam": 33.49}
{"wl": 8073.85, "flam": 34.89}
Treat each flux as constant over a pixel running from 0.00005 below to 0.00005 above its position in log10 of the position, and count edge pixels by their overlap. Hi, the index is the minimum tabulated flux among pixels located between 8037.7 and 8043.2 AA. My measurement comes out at 32.51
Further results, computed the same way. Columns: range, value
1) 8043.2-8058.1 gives 28.68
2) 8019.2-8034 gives 31.78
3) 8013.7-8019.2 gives 30.34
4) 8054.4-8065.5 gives 30.12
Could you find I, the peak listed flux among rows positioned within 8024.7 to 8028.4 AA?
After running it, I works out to 41.4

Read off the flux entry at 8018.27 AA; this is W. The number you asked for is 31.03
